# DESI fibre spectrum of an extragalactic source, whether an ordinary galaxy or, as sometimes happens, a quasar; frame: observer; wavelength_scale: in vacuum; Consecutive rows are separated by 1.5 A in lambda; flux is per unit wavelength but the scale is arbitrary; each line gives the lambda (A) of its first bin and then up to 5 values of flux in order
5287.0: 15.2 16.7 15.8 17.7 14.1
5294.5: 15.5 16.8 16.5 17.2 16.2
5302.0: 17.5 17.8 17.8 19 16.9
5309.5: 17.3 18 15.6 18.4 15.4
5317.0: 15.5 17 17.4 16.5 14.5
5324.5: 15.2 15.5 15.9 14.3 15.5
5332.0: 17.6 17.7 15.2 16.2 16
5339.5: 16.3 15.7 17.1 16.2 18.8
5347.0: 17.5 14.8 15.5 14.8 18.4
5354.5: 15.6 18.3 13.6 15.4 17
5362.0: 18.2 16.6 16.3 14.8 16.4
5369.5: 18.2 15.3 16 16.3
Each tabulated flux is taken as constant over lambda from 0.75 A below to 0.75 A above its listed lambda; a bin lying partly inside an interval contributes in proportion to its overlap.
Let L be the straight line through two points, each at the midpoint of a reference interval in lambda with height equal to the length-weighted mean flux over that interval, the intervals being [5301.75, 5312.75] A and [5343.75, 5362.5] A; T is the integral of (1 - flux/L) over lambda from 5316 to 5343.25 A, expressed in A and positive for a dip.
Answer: 1.5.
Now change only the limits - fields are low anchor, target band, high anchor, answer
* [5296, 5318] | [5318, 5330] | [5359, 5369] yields 0.8 A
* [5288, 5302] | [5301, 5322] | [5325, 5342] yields -1.2 A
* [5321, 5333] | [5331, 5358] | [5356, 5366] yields -0.7 A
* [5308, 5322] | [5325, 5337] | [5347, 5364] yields 0.4 A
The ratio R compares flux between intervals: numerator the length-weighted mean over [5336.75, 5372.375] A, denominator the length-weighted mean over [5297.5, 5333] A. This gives 0.99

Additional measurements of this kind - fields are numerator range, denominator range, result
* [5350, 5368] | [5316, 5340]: 1.01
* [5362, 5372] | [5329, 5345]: 1.01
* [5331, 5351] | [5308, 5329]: 1.01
